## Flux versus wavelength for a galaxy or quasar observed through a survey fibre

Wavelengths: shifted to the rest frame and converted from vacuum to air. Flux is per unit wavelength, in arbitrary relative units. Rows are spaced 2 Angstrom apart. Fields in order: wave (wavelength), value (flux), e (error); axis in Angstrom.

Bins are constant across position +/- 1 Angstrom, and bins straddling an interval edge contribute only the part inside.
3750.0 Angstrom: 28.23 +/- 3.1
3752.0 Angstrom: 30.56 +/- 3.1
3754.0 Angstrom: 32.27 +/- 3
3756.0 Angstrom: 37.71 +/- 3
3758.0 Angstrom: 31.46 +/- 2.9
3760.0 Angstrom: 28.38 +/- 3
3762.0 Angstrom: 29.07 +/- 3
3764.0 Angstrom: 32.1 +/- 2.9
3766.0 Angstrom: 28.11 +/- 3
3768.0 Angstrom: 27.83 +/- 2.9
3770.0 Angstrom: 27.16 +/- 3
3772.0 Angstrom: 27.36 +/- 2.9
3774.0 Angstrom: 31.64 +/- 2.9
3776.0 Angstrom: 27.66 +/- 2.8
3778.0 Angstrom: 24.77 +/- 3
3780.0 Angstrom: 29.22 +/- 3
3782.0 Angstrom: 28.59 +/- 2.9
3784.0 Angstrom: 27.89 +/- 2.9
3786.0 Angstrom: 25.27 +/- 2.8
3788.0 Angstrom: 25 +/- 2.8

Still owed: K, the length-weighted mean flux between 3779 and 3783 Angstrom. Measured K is 28.9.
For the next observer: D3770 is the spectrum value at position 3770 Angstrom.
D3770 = 27.16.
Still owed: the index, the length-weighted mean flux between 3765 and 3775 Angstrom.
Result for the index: 28.4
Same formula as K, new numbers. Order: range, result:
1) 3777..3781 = 27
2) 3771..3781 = 28.1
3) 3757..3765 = 30.3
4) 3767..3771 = 27.5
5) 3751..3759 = 33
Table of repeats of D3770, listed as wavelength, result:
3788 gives 25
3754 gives 32.27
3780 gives 29.22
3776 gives 27.66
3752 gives 30.56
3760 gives 28.38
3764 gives 32.1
